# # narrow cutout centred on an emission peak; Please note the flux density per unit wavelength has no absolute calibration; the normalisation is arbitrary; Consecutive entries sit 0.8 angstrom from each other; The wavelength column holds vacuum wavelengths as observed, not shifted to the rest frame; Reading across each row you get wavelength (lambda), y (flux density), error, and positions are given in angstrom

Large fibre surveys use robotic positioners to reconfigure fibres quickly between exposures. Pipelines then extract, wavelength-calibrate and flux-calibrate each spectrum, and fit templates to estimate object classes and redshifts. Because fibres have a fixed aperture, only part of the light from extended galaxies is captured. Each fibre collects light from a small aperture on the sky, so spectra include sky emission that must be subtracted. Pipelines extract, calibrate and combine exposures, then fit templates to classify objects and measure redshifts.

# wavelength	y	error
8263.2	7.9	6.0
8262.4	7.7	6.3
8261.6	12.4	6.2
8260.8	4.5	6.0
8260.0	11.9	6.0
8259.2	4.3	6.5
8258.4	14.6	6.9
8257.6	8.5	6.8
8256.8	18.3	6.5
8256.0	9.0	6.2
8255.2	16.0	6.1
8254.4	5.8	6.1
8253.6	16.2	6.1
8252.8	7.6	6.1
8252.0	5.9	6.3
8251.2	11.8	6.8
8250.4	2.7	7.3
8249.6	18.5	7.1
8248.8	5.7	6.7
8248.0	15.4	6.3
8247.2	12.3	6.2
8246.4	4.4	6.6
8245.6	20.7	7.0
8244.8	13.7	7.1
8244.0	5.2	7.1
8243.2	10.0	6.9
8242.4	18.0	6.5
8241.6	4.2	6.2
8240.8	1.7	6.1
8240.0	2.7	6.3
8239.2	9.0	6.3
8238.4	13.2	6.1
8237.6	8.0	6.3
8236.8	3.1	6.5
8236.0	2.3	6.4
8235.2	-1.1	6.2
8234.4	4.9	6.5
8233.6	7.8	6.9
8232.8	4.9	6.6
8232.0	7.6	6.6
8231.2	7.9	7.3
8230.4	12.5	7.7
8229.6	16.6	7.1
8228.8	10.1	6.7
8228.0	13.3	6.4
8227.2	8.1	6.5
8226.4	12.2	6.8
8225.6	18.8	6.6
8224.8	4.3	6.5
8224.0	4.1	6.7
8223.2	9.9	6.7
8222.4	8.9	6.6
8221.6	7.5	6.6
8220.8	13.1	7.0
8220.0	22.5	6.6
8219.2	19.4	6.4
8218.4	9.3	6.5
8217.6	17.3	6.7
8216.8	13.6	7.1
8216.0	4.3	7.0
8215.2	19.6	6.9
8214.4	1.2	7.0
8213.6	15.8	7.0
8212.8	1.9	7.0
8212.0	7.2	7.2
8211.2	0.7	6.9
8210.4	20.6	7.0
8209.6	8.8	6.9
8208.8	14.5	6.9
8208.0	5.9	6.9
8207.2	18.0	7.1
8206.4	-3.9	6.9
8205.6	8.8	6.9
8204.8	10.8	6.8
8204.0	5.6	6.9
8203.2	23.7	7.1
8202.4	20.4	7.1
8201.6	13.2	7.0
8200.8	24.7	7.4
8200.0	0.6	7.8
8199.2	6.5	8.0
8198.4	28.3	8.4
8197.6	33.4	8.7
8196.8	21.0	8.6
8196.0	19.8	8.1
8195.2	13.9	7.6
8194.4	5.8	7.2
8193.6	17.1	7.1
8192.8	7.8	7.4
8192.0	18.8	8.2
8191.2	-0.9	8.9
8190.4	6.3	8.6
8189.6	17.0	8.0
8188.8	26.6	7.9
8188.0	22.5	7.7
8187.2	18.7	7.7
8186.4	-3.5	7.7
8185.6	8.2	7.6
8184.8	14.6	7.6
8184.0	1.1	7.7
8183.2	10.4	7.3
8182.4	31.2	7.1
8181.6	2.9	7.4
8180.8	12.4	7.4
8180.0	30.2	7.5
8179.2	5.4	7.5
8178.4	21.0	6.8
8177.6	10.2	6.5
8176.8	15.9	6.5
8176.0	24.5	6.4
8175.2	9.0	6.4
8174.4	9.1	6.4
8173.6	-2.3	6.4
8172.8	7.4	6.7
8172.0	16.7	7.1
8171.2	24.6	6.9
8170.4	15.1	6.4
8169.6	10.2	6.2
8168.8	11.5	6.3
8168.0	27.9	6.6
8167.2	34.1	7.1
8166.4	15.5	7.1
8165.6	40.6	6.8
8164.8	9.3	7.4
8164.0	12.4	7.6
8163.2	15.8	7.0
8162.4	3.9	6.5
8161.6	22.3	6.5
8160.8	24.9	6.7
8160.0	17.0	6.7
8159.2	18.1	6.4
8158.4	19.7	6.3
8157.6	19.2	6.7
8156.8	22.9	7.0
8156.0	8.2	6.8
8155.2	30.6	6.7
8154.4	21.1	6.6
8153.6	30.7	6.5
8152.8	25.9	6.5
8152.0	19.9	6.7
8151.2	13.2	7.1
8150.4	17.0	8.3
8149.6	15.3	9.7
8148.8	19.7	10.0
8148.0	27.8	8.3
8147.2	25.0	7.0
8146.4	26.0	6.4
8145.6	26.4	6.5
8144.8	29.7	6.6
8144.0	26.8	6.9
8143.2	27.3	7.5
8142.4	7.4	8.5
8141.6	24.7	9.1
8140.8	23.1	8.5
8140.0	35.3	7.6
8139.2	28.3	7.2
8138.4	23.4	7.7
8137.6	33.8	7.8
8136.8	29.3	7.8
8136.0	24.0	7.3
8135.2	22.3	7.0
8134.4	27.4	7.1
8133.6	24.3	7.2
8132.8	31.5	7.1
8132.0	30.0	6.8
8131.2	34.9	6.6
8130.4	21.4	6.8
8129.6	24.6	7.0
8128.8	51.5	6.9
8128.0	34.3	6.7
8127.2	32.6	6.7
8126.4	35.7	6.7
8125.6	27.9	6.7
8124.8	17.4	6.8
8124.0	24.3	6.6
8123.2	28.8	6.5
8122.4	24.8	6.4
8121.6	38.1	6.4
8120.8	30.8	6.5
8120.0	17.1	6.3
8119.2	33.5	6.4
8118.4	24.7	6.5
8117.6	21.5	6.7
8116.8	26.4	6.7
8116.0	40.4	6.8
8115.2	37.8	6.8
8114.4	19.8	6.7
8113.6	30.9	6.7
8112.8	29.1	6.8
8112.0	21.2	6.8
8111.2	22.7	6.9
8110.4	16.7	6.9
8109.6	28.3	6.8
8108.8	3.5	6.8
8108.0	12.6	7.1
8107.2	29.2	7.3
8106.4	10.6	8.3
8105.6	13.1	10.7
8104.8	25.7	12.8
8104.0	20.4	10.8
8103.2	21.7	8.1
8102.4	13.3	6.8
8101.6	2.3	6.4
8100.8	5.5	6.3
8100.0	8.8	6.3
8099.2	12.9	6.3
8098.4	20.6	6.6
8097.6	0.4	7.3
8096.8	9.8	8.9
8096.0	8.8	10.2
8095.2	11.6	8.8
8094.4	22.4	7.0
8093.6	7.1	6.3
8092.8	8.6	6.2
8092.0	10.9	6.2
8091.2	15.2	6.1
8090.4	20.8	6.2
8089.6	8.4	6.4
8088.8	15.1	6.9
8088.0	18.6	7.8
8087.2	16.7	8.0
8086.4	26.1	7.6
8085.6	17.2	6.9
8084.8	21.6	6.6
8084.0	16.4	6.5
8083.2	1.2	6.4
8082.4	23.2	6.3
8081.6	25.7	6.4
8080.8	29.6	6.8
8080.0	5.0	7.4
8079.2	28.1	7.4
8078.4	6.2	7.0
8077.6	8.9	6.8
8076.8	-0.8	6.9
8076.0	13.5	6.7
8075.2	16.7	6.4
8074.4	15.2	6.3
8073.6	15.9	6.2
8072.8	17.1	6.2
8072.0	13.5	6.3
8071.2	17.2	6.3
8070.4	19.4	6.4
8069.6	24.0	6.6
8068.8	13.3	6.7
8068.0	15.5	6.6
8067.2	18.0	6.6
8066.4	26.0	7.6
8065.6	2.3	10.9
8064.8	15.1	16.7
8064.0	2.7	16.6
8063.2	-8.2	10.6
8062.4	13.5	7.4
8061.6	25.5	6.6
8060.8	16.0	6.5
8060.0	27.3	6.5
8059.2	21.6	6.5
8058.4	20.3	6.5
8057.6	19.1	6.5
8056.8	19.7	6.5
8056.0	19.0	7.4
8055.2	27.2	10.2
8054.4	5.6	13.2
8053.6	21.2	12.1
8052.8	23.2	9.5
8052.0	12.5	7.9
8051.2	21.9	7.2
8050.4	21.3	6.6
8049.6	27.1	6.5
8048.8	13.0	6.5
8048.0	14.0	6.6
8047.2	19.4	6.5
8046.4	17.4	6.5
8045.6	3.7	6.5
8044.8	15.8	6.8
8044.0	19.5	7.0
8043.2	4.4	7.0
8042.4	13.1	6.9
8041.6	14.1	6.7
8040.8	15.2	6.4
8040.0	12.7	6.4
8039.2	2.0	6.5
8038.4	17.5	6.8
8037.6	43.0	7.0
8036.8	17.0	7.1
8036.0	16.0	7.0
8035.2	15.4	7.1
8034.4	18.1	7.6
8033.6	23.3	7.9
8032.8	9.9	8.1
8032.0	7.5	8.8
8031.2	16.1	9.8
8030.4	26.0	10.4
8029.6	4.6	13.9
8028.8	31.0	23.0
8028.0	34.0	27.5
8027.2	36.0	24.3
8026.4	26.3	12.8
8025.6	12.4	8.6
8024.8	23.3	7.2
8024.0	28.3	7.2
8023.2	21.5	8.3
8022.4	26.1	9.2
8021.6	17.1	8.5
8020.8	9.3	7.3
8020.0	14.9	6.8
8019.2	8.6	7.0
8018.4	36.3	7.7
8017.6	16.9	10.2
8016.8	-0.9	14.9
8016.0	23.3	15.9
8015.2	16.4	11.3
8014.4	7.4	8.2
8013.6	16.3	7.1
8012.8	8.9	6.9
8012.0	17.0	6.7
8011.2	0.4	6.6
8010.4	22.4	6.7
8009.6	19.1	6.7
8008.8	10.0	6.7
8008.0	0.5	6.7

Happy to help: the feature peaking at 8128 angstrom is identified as C III] 1909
